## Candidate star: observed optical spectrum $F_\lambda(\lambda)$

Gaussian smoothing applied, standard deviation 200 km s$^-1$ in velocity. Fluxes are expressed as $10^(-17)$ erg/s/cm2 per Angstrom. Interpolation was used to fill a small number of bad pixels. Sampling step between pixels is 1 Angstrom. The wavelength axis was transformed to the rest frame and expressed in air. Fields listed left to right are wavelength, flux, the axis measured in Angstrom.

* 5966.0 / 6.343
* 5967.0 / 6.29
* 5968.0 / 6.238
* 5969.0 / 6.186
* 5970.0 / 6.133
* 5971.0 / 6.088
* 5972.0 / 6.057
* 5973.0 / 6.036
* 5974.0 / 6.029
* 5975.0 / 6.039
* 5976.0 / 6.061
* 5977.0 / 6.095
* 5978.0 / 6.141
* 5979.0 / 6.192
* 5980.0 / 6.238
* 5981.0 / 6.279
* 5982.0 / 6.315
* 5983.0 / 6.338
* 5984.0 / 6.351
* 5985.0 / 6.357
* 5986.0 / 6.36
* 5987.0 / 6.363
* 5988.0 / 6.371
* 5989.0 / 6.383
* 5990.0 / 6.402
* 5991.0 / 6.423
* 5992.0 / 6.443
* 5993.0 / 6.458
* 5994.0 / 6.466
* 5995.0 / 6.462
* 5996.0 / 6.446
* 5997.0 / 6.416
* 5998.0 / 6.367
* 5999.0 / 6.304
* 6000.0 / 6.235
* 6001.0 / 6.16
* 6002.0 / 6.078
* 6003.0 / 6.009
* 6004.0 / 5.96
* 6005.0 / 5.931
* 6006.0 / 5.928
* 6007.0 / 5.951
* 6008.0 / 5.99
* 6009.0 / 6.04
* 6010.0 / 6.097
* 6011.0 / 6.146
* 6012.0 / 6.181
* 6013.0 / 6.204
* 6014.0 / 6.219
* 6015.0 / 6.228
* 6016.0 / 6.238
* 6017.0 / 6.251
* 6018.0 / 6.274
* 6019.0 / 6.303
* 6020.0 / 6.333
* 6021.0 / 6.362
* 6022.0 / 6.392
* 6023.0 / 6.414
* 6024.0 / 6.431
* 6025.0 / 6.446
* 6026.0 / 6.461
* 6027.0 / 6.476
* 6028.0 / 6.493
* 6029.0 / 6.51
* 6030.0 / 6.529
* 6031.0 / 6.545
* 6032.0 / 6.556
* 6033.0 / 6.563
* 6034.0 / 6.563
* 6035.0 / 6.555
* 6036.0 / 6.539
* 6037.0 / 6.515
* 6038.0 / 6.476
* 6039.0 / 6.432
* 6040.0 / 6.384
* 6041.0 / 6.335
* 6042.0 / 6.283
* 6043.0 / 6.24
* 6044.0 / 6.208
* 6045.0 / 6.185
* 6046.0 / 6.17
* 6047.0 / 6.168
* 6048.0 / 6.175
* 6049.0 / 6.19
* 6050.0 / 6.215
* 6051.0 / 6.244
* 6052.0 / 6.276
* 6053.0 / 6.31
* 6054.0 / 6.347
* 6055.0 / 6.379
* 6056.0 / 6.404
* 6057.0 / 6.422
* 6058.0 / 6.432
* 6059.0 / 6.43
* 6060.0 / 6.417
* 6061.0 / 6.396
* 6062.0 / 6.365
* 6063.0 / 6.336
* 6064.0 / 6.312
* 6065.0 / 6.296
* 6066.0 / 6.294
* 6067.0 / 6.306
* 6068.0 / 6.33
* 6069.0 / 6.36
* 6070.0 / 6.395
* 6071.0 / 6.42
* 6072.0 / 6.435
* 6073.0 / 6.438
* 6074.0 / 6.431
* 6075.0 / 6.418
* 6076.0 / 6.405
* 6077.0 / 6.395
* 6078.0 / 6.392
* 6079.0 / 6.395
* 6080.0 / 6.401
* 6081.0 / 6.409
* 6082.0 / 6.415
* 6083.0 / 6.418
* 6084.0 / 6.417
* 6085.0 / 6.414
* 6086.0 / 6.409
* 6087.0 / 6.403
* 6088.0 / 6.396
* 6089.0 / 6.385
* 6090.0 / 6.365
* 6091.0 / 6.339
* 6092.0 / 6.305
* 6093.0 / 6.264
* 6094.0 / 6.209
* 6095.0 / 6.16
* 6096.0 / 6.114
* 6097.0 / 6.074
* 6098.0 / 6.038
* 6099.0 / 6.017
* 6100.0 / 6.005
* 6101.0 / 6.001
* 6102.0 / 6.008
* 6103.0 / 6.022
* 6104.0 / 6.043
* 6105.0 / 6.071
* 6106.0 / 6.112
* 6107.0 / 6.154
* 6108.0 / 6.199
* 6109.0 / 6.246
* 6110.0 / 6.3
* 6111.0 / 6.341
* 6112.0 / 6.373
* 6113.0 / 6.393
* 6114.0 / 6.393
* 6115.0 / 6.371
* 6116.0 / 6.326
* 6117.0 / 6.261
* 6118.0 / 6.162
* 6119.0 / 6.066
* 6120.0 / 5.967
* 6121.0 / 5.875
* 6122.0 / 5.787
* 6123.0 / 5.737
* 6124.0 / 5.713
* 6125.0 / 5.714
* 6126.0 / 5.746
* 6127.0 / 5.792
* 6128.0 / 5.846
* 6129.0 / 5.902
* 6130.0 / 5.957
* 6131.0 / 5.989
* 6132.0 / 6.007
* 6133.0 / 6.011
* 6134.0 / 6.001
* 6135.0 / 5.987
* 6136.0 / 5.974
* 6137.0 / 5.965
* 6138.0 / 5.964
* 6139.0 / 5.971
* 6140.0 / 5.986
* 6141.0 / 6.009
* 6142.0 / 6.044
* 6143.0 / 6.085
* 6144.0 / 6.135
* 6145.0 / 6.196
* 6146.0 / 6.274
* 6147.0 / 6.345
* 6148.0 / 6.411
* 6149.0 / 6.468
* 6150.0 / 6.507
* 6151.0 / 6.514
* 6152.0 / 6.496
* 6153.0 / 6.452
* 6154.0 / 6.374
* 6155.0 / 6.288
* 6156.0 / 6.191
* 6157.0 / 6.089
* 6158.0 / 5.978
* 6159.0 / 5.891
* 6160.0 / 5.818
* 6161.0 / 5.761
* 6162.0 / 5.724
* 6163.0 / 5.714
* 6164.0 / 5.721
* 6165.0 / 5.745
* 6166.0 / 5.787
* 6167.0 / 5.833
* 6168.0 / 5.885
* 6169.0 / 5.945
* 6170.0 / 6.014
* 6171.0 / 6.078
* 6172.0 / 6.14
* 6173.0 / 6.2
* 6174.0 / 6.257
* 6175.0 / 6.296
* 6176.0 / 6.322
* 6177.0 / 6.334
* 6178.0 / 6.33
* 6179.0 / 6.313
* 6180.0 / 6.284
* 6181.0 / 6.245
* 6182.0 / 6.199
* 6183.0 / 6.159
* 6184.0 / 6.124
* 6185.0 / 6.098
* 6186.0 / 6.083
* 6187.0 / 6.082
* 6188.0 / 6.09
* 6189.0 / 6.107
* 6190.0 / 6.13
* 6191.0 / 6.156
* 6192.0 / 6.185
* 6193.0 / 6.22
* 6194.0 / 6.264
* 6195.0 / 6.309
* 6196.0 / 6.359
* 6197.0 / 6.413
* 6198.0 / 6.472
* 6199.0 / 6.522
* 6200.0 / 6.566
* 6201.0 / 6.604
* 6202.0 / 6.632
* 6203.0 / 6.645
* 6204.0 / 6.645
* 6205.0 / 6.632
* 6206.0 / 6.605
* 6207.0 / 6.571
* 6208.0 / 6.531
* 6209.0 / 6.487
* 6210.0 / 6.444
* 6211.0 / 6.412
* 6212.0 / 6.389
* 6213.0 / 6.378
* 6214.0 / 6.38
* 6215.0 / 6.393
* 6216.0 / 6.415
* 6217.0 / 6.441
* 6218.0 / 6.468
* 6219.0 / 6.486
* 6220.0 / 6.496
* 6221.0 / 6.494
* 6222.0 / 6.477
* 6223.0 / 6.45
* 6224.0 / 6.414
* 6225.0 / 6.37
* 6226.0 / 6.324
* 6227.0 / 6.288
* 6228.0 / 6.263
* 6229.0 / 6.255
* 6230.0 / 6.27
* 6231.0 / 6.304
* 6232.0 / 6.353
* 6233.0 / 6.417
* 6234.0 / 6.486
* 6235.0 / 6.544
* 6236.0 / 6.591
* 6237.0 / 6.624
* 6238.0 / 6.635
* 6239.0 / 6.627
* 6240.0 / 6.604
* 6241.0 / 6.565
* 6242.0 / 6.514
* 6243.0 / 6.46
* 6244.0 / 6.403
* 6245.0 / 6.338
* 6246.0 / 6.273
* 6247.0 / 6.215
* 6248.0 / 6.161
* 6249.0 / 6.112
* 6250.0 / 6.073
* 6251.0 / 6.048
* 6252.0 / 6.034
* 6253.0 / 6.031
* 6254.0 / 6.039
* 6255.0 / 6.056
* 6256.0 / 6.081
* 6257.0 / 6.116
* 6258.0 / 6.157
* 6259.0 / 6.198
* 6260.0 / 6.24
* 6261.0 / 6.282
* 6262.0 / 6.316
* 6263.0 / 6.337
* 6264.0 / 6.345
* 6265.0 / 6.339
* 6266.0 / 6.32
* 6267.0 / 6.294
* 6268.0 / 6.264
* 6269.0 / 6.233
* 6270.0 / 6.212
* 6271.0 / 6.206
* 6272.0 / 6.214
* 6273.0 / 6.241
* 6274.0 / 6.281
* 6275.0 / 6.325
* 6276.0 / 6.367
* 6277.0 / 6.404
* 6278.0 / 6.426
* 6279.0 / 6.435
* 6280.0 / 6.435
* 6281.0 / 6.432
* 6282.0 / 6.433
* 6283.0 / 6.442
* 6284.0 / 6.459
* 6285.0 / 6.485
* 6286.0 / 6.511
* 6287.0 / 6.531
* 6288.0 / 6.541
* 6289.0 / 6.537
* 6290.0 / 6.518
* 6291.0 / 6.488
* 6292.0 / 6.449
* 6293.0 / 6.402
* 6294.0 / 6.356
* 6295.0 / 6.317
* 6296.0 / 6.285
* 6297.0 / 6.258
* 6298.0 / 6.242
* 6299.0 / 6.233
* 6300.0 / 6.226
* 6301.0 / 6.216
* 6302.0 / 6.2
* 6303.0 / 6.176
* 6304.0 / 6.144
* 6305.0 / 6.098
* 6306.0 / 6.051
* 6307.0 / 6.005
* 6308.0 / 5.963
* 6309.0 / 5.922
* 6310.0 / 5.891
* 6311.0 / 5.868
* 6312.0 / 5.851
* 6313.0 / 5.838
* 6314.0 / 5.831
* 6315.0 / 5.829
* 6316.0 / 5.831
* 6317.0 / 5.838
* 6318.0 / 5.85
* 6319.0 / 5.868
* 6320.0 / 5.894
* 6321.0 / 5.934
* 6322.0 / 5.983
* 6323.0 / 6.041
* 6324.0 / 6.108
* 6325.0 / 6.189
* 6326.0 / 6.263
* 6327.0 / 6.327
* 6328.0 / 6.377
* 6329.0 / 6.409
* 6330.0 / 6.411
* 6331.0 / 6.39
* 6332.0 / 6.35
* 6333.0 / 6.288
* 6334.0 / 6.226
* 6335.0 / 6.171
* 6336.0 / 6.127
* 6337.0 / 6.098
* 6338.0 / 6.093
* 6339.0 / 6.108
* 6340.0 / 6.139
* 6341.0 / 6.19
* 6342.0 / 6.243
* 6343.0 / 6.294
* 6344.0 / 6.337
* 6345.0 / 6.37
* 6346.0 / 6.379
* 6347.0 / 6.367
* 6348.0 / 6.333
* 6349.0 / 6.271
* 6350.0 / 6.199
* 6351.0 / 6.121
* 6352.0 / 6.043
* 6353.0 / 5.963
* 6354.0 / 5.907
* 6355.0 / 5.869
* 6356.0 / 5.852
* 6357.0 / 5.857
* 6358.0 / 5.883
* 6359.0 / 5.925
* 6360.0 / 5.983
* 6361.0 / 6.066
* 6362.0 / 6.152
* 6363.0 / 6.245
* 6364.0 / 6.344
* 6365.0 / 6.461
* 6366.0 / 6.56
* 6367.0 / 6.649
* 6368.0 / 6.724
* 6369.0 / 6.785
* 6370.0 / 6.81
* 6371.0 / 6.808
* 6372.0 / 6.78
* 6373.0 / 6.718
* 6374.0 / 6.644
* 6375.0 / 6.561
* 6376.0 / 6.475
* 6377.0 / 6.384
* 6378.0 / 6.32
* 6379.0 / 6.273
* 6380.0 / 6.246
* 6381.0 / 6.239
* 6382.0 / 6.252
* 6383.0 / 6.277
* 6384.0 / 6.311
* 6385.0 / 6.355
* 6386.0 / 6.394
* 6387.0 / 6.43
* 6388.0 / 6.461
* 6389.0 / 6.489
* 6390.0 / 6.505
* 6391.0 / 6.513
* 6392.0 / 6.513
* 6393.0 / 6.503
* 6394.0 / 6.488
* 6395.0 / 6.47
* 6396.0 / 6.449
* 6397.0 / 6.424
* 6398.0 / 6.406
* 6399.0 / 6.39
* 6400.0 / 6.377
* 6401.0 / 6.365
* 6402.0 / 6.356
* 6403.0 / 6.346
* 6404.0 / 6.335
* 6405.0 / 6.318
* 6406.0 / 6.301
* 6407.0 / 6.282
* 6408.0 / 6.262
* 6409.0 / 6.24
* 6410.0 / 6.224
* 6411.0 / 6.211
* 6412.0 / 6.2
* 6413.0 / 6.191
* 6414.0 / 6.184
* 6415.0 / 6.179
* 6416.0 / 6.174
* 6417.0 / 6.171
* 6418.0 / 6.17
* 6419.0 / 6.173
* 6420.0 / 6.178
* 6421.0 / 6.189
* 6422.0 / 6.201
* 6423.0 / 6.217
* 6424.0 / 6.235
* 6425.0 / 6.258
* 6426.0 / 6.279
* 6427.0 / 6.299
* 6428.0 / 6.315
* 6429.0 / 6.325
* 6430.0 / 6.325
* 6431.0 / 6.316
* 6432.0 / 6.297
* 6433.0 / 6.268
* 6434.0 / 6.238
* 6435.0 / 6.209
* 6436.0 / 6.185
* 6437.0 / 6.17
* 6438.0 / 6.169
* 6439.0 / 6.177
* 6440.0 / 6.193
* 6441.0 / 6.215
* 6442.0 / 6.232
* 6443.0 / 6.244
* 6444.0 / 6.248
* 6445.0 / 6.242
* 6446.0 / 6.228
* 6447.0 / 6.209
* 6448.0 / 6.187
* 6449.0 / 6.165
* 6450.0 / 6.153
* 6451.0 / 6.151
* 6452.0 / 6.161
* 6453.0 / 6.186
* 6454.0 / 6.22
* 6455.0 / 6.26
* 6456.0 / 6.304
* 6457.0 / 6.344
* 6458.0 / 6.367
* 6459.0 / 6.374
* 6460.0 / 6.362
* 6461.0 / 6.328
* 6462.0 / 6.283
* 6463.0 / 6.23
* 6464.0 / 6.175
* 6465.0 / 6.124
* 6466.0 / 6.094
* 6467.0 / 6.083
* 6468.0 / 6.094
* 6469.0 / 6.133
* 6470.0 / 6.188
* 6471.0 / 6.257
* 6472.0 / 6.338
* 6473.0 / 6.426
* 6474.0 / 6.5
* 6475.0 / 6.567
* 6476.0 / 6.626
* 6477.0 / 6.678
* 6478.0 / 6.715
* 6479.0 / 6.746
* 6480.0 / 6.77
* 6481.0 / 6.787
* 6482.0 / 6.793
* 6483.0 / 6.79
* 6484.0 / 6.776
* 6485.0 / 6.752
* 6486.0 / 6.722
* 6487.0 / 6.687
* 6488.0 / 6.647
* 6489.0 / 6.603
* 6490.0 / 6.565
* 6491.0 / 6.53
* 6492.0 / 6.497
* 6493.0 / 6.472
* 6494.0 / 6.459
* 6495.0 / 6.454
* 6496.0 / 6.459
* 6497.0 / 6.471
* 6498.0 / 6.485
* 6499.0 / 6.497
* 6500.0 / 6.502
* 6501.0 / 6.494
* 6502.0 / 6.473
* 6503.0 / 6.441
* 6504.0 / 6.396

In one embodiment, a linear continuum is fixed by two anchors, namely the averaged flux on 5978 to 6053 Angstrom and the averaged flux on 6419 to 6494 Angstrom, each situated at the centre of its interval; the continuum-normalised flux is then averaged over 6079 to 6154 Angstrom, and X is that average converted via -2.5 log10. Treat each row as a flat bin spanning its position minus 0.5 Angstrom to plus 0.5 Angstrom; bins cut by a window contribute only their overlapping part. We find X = 0.03 mag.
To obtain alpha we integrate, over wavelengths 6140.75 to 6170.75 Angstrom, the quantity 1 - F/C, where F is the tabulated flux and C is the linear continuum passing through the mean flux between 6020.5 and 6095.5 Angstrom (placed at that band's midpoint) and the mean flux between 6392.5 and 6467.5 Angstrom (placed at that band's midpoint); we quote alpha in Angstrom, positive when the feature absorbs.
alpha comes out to 1.2 Angstrom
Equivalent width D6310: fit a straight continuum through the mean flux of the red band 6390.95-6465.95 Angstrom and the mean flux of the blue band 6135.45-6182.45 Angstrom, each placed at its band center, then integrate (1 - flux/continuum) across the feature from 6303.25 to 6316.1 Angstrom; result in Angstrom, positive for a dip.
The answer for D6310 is 0.5 Angstrom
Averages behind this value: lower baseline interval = 6.12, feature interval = 5.94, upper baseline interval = 6.27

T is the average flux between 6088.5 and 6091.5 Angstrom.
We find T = 6.36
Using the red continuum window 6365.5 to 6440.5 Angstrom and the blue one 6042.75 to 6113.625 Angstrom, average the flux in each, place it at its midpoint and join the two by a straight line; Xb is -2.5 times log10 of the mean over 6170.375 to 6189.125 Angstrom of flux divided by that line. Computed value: 0.02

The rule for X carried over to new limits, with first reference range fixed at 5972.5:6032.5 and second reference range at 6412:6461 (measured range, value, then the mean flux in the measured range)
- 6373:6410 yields -0.03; 6.39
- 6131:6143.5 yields 0.05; 6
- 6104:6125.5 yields 0.03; 6.12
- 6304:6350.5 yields 0.02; 6.12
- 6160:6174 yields 0.06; 5.9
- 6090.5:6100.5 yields 0.02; 6.15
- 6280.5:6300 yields -0.03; 6.41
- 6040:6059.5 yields 0.00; 6.29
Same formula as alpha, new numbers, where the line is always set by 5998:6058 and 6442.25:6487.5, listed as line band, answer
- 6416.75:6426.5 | 0.2 Angstrom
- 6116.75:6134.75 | 1.1 Angstrom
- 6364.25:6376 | -0.6 Angstrom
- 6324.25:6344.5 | 0.3 Angstrom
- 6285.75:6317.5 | 0.9 Angstrom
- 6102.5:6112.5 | 0.2 Angstrom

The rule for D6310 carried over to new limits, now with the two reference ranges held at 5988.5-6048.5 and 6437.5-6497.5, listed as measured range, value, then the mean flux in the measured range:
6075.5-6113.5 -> 0.4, 6.26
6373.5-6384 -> 0.0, 6.36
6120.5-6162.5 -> 1.9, 6.05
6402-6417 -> 0.3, 6.25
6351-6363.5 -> 0.8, 5.98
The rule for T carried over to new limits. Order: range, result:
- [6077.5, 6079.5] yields 6.39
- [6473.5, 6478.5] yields 6.62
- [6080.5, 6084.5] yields 6.41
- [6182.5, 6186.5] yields 6.12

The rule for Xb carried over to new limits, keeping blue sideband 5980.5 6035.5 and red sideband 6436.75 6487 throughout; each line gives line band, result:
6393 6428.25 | 0.01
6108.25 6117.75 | 0.00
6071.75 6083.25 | -0.02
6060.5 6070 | 0.00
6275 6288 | -0.02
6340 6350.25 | 0.01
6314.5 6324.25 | 0.08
